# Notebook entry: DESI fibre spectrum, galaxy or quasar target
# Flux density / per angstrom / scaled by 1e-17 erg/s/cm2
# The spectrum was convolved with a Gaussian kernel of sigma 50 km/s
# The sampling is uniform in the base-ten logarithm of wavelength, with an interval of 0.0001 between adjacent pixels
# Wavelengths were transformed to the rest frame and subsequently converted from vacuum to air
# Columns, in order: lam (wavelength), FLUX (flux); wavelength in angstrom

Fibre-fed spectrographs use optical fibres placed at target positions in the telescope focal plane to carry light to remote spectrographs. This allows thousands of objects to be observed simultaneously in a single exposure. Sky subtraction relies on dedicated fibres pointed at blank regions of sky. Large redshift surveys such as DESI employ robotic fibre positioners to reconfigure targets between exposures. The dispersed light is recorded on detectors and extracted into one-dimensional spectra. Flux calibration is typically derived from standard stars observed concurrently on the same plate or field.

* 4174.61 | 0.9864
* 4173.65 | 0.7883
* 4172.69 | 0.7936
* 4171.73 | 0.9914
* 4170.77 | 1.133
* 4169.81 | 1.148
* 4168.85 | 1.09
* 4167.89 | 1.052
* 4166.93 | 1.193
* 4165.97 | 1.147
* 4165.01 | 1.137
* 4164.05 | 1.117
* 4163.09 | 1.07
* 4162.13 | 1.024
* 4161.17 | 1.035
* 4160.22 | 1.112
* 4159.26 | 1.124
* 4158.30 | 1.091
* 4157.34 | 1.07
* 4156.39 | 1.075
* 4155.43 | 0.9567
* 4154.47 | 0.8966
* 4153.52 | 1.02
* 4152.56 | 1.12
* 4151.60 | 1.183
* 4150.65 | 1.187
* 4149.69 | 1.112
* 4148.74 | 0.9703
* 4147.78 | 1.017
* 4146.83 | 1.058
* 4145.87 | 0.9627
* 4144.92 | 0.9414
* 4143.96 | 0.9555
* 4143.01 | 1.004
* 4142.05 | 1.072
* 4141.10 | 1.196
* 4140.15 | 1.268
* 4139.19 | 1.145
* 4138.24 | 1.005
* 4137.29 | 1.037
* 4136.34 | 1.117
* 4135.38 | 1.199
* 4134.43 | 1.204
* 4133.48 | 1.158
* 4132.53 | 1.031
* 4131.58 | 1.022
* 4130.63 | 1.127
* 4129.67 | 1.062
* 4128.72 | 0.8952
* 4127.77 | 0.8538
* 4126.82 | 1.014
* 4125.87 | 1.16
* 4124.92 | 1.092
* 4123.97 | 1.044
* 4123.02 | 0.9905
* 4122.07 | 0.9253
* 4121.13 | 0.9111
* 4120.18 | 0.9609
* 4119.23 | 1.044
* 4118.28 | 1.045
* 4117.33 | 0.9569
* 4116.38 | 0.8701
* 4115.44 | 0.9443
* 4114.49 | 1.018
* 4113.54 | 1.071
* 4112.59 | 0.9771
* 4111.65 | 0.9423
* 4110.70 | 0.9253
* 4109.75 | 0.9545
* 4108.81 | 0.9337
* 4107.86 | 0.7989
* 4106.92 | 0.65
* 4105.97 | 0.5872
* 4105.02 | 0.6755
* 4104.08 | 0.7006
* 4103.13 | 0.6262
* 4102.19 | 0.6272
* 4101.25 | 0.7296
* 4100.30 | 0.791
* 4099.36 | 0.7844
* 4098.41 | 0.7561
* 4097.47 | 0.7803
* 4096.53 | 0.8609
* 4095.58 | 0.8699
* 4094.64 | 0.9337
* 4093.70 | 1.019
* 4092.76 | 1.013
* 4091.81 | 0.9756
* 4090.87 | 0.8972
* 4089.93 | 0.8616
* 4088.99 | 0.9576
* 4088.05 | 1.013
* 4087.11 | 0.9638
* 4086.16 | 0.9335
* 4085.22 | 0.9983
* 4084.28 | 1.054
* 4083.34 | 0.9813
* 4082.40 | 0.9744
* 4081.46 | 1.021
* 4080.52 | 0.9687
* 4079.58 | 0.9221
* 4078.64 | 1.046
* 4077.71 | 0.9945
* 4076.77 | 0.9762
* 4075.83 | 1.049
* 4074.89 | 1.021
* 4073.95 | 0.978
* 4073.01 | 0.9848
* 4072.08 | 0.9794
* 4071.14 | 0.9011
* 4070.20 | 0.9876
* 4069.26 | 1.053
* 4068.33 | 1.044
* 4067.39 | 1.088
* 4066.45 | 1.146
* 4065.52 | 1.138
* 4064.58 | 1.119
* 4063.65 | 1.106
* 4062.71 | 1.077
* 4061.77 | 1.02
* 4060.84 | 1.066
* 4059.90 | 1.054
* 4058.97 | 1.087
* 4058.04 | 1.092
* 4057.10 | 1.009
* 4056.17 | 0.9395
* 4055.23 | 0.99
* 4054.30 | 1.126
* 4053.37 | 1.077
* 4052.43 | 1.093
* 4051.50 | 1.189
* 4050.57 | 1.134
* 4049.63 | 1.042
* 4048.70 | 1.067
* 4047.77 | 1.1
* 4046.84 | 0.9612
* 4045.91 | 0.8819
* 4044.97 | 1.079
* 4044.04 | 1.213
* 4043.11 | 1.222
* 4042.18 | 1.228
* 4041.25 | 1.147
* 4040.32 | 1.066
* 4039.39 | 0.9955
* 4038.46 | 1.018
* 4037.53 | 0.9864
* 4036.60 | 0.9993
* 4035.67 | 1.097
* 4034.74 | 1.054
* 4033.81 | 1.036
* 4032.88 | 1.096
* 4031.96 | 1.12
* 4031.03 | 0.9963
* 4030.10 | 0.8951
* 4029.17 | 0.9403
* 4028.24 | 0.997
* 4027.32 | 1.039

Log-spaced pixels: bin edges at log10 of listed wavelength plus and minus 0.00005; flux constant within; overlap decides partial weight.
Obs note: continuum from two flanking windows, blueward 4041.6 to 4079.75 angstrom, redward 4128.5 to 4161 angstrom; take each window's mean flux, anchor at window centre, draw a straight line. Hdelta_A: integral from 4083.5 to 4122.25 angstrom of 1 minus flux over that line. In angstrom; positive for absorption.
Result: 6.5 angstrom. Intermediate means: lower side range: 1.06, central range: 0.887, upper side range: 1.07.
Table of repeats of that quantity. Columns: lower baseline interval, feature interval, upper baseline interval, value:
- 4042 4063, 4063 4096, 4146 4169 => 2.3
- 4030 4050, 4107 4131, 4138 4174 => 2.0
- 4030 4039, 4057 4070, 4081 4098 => -1.2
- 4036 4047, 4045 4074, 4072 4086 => -0.5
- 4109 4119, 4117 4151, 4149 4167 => -0.9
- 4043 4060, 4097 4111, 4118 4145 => 4.0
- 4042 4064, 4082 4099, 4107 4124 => 1.1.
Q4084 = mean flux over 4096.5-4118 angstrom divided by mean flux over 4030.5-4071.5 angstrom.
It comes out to 0.8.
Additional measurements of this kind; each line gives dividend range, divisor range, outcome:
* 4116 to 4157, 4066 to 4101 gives 1.09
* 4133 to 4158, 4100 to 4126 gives 1.21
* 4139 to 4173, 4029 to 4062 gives 1.01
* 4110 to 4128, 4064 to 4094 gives 0.99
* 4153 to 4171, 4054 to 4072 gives 1.02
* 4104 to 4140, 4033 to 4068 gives 0.91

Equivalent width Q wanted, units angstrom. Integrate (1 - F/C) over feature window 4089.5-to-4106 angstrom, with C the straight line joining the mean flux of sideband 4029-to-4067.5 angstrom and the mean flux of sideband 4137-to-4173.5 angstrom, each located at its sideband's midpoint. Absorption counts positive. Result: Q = 4.0 angstrom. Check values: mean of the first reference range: 1.07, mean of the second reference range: 1.06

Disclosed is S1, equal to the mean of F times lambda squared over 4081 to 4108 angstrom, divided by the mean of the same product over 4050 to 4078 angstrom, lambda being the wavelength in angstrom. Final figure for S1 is 0.83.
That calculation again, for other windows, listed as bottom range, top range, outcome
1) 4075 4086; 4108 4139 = 1.04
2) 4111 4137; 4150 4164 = 1.06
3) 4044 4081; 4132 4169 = 1.08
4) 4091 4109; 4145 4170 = 1.39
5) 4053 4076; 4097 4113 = 0.76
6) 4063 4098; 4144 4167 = 1.11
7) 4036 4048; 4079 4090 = 0.93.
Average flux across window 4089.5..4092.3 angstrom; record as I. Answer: 0.911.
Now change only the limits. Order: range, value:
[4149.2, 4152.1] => 1.16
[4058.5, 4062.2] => 1.06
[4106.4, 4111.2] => 0.85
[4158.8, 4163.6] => 1.07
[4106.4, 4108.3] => 0.721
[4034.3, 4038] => 1.03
